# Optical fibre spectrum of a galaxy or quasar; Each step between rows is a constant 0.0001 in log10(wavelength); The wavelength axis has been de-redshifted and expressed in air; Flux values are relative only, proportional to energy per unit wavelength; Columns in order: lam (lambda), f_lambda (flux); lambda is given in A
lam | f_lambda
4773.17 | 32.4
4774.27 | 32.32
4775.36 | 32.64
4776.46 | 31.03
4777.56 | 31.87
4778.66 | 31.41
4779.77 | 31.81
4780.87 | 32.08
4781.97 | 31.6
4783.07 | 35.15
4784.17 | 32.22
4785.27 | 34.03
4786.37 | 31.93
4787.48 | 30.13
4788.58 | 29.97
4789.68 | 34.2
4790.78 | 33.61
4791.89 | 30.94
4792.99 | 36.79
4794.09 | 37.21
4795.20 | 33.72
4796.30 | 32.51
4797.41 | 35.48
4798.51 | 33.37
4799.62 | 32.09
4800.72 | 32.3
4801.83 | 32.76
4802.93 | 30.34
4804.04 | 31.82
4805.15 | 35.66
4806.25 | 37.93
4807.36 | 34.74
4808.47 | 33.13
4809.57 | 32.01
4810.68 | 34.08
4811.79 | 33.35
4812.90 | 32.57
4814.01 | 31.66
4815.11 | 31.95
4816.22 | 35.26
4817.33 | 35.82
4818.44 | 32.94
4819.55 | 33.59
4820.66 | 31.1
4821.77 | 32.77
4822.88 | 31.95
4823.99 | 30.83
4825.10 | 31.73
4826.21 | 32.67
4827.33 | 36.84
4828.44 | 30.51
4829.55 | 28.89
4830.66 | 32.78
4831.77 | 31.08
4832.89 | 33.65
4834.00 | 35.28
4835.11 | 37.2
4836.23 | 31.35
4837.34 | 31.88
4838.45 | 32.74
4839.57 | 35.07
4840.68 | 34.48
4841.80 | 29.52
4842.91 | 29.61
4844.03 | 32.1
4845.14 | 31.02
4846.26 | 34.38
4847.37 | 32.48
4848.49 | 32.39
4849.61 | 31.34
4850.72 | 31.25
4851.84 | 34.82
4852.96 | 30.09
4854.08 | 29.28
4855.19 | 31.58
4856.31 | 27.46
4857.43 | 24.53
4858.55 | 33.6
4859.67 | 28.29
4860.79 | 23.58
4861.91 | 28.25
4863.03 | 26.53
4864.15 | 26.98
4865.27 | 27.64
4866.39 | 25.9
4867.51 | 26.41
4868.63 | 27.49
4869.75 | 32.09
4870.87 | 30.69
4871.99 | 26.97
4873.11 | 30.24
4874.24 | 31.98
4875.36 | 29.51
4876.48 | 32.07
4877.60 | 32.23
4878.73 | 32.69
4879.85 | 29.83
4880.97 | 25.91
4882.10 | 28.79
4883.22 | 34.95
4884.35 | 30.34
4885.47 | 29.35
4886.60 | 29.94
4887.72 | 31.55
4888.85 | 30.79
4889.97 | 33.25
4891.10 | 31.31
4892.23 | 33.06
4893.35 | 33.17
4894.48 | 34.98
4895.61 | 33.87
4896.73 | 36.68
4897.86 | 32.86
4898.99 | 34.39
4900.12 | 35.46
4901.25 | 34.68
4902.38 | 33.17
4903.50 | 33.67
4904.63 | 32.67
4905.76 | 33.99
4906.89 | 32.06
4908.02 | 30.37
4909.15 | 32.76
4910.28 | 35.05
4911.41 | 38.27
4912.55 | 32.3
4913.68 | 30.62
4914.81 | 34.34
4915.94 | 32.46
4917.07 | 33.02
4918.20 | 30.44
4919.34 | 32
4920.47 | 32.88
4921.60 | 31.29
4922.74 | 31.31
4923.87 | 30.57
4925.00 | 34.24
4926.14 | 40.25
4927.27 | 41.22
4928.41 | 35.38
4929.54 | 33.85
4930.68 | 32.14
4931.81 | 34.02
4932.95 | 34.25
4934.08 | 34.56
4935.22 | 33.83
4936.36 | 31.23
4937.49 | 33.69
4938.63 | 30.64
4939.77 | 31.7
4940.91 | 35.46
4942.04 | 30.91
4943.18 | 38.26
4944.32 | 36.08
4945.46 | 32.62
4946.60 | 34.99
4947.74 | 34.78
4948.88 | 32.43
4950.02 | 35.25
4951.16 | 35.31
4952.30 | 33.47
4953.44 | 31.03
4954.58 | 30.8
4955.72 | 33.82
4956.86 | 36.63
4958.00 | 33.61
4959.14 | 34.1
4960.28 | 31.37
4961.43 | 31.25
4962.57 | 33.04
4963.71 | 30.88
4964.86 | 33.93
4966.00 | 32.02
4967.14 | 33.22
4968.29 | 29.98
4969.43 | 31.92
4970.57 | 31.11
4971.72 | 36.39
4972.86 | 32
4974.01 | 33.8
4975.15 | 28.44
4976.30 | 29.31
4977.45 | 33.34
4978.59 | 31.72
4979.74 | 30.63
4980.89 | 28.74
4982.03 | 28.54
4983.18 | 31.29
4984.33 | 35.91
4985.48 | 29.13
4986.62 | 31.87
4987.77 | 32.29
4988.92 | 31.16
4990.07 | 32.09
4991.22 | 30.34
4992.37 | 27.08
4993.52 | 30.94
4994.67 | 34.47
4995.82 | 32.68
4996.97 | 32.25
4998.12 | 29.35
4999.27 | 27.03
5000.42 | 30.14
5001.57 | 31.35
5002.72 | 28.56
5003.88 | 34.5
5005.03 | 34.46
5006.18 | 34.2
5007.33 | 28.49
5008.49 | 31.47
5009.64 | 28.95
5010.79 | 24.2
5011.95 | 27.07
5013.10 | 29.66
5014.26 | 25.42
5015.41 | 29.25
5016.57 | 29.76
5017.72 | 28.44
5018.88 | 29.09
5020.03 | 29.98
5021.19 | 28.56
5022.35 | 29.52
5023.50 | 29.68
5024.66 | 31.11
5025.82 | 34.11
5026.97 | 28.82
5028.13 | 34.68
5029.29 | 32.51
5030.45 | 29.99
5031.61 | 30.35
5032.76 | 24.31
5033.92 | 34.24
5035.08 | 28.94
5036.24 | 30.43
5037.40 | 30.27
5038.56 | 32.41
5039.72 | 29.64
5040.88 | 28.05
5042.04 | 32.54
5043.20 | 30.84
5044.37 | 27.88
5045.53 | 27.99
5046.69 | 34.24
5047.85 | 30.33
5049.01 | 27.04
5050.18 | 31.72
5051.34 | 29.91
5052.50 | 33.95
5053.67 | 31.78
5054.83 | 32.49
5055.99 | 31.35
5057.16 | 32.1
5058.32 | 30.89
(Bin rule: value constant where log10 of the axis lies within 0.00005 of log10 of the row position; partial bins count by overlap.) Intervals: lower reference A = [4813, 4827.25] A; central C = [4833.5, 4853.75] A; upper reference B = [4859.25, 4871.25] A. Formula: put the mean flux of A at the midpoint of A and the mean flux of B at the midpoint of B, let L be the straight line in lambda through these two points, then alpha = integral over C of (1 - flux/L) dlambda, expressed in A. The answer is -1.7 A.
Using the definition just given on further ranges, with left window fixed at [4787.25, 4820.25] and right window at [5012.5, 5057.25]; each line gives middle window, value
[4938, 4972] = -2.0 A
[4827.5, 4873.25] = 3.1 A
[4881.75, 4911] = -0.6 A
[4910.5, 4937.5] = -1.6 A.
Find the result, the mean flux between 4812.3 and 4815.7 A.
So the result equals 32.1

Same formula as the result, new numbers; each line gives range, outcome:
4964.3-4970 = 32.3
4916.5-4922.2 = 31.9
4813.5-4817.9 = 33.7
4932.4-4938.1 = 33.5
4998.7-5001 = 28.6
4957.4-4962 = 32.6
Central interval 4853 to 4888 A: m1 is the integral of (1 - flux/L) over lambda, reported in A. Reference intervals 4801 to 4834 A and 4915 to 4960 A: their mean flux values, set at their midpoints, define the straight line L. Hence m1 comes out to 4.2 A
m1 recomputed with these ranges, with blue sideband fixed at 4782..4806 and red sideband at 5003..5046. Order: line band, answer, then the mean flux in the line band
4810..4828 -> -0.11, 33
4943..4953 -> -1.13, 34.6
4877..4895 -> 0.31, 31.4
